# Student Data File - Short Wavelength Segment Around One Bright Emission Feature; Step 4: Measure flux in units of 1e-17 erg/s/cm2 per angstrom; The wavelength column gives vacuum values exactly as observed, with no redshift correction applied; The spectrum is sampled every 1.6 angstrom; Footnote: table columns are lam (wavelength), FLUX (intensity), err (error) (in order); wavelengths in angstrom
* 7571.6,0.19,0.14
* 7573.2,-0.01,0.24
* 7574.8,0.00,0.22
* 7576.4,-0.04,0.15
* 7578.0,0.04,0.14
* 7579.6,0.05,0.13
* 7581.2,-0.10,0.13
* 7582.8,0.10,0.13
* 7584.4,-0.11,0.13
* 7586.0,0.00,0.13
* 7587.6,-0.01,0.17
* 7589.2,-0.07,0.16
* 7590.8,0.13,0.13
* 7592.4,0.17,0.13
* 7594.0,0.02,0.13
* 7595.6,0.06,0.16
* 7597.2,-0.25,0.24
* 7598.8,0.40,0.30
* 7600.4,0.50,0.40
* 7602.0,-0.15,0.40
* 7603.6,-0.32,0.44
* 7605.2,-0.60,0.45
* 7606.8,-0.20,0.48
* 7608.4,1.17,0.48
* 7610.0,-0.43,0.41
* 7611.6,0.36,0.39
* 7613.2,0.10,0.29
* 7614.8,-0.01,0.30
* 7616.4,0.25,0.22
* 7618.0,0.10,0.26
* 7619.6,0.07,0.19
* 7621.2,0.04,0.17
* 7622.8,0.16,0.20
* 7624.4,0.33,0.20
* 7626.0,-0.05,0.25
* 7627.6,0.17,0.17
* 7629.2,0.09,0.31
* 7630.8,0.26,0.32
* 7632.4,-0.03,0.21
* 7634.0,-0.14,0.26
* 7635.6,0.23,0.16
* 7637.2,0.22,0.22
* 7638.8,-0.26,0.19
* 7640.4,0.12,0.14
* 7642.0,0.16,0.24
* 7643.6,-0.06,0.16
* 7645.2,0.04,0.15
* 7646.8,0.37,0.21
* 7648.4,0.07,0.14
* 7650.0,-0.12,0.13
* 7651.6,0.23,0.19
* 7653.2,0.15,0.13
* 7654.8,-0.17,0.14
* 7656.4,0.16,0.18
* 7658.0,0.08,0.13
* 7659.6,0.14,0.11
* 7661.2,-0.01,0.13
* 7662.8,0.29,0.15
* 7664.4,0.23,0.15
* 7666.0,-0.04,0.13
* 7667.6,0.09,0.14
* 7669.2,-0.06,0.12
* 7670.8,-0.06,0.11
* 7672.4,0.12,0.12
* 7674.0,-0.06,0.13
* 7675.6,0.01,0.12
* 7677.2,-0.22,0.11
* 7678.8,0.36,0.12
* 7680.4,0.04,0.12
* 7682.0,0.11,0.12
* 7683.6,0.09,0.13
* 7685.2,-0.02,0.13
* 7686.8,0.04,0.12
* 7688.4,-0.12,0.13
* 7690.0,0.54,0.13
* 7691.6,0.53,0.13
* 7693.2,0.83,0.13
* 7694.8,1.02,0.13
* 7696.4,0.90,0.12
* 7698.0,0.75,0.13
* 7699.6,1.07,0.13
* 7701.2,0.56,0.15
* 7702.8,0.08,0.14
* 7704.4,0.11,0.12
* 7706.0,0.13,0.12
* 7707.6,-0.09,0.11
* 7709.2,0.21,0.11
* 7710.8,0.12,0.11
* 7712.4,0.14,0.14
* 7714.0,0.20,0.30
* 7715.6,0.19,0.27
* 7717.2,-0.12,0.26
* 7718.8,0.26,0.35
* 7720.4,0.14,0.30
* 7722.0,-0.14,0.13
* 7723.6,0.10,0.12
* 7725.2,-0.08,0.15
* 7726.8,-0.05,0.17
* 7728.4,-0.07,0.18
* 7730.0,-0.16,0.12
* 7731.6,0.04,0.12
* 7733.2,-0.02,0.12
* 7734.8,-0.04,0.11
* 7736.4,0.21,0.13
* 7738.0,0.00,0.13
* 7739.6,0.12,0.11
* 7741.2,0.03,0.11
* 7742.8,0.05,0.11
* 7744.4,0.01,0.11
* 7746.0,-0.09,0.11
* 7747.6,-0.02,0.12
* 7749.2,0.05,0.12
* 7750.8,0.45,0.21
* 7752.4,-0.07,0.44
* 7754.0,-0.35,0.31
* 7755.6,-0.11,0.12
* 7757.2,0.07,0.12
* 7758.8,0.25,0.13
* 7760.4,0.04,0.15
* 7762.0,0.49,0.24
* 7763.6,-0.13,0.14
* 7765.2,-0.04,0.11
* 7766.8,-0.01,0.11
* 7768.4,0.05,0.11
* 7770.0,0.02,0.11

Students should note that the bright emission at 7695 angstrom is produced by [O II]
